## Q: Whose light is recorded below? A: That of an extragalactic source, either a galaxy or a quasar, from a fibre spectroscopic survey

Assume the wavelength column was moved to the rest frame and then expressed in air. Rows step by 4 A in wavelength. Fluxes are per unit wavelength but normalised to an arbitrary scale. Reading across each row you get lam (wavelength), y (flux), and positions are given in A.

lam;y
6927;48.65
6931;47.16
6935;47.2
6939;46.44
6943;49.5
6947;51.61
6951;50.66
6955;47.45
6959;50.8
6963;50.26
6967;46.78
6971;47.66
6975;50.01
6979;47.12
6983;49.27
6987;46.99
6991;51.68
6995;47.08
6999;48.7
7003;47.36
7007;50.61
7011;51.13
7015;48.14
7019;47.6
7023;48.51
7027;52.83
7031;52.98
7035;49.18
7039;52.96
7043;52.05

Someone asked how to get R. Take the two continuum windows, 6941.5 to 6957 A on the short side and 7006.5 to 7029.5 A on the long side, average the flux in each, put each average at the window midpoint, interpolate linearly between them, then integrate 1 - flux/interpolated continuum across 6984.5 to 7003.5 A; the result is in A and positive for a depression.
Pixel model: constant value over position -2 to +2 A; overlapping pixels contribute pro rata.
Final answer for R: 0.5 A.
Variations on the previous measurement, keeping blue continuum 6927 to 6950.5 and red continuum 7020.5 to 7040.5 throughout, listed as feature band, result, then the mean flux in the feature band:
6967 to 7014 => 1.2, 48.8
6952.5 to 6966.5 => 0.0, 49.3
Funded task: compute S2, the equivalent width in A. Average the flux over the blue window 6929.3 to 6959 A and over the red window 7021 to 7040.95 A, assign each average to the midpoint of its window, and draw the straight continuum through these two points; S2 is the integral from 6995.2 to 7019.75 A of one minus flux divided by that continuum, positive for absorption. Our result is 0.8 A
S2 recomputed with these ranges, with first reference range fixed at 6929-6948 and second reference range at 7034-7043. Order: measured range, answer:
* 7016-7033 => 0.2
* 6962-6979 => 0.3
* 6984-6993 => 0.1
